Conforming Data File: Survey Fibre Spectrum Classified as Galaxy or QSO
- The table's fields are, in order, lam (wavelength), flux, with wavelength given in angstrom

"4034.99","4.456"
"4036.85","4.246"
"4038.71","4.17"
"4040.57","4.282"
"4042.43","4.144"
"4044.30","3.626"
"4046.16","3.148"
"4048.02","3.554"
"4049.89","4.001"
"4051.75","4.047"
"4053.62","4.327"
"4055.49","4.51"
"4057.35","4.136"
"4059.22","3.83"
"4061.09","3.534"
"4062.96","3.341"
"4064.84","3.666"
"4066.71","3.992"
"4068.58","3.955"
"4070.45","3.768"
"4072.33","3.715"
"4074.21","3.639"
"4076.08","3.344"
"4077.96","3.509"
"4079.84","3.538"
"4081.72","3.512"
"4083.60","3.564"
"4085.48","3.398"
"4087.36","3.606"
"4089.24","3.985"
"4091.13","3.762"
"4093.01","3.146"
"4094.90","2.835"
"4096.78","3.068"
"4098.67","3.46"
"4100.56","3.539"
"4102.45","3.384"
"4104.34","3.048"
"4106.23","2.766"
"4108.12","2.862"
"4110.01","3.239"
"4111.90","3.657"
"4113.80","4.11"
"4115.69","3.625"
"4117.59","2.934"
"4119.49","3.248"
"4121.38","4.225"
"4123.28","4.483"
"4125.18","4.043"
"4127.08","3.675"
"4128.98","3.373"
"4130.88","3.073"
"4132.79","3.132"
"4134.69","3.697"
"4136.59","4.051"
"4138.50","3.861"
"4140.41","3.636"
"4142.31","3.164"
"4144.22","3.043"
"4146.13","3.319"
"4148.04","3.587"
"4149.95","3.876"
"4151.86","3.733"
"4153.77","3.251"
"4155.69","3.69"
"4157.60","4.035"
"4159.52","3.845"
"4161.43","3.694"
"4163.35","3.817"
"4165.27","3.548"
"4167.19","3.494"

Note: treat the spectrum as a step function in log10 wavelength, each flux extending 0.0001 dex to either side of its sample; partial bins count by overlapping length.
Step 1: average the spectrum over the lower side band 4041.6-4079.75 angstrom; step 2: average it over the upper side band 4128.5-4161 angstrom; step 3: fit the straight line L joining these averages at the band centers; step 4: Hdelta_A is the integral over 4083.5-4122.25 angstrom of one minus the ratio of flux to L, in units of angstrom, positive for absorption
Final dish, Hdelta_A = 2.9 angstrom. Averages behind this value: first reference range 3.78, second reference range 3.56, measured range 3.4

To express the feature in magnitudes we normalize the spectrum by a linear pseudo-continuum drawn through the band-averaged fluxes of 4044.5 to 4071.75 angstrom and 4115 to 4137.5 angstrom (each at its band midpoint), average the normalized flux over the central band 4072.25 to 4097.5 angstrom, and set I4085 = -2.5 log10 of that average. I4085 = 0.09 mag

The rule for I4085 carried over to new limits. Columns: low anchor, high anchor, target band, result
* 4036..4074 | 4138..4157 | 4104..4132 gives 0.04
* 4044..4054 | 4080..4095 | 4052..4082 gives -0.04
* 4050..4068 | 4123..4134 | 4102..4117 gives 0.11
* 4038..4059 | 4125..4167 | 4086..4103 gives 0.11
